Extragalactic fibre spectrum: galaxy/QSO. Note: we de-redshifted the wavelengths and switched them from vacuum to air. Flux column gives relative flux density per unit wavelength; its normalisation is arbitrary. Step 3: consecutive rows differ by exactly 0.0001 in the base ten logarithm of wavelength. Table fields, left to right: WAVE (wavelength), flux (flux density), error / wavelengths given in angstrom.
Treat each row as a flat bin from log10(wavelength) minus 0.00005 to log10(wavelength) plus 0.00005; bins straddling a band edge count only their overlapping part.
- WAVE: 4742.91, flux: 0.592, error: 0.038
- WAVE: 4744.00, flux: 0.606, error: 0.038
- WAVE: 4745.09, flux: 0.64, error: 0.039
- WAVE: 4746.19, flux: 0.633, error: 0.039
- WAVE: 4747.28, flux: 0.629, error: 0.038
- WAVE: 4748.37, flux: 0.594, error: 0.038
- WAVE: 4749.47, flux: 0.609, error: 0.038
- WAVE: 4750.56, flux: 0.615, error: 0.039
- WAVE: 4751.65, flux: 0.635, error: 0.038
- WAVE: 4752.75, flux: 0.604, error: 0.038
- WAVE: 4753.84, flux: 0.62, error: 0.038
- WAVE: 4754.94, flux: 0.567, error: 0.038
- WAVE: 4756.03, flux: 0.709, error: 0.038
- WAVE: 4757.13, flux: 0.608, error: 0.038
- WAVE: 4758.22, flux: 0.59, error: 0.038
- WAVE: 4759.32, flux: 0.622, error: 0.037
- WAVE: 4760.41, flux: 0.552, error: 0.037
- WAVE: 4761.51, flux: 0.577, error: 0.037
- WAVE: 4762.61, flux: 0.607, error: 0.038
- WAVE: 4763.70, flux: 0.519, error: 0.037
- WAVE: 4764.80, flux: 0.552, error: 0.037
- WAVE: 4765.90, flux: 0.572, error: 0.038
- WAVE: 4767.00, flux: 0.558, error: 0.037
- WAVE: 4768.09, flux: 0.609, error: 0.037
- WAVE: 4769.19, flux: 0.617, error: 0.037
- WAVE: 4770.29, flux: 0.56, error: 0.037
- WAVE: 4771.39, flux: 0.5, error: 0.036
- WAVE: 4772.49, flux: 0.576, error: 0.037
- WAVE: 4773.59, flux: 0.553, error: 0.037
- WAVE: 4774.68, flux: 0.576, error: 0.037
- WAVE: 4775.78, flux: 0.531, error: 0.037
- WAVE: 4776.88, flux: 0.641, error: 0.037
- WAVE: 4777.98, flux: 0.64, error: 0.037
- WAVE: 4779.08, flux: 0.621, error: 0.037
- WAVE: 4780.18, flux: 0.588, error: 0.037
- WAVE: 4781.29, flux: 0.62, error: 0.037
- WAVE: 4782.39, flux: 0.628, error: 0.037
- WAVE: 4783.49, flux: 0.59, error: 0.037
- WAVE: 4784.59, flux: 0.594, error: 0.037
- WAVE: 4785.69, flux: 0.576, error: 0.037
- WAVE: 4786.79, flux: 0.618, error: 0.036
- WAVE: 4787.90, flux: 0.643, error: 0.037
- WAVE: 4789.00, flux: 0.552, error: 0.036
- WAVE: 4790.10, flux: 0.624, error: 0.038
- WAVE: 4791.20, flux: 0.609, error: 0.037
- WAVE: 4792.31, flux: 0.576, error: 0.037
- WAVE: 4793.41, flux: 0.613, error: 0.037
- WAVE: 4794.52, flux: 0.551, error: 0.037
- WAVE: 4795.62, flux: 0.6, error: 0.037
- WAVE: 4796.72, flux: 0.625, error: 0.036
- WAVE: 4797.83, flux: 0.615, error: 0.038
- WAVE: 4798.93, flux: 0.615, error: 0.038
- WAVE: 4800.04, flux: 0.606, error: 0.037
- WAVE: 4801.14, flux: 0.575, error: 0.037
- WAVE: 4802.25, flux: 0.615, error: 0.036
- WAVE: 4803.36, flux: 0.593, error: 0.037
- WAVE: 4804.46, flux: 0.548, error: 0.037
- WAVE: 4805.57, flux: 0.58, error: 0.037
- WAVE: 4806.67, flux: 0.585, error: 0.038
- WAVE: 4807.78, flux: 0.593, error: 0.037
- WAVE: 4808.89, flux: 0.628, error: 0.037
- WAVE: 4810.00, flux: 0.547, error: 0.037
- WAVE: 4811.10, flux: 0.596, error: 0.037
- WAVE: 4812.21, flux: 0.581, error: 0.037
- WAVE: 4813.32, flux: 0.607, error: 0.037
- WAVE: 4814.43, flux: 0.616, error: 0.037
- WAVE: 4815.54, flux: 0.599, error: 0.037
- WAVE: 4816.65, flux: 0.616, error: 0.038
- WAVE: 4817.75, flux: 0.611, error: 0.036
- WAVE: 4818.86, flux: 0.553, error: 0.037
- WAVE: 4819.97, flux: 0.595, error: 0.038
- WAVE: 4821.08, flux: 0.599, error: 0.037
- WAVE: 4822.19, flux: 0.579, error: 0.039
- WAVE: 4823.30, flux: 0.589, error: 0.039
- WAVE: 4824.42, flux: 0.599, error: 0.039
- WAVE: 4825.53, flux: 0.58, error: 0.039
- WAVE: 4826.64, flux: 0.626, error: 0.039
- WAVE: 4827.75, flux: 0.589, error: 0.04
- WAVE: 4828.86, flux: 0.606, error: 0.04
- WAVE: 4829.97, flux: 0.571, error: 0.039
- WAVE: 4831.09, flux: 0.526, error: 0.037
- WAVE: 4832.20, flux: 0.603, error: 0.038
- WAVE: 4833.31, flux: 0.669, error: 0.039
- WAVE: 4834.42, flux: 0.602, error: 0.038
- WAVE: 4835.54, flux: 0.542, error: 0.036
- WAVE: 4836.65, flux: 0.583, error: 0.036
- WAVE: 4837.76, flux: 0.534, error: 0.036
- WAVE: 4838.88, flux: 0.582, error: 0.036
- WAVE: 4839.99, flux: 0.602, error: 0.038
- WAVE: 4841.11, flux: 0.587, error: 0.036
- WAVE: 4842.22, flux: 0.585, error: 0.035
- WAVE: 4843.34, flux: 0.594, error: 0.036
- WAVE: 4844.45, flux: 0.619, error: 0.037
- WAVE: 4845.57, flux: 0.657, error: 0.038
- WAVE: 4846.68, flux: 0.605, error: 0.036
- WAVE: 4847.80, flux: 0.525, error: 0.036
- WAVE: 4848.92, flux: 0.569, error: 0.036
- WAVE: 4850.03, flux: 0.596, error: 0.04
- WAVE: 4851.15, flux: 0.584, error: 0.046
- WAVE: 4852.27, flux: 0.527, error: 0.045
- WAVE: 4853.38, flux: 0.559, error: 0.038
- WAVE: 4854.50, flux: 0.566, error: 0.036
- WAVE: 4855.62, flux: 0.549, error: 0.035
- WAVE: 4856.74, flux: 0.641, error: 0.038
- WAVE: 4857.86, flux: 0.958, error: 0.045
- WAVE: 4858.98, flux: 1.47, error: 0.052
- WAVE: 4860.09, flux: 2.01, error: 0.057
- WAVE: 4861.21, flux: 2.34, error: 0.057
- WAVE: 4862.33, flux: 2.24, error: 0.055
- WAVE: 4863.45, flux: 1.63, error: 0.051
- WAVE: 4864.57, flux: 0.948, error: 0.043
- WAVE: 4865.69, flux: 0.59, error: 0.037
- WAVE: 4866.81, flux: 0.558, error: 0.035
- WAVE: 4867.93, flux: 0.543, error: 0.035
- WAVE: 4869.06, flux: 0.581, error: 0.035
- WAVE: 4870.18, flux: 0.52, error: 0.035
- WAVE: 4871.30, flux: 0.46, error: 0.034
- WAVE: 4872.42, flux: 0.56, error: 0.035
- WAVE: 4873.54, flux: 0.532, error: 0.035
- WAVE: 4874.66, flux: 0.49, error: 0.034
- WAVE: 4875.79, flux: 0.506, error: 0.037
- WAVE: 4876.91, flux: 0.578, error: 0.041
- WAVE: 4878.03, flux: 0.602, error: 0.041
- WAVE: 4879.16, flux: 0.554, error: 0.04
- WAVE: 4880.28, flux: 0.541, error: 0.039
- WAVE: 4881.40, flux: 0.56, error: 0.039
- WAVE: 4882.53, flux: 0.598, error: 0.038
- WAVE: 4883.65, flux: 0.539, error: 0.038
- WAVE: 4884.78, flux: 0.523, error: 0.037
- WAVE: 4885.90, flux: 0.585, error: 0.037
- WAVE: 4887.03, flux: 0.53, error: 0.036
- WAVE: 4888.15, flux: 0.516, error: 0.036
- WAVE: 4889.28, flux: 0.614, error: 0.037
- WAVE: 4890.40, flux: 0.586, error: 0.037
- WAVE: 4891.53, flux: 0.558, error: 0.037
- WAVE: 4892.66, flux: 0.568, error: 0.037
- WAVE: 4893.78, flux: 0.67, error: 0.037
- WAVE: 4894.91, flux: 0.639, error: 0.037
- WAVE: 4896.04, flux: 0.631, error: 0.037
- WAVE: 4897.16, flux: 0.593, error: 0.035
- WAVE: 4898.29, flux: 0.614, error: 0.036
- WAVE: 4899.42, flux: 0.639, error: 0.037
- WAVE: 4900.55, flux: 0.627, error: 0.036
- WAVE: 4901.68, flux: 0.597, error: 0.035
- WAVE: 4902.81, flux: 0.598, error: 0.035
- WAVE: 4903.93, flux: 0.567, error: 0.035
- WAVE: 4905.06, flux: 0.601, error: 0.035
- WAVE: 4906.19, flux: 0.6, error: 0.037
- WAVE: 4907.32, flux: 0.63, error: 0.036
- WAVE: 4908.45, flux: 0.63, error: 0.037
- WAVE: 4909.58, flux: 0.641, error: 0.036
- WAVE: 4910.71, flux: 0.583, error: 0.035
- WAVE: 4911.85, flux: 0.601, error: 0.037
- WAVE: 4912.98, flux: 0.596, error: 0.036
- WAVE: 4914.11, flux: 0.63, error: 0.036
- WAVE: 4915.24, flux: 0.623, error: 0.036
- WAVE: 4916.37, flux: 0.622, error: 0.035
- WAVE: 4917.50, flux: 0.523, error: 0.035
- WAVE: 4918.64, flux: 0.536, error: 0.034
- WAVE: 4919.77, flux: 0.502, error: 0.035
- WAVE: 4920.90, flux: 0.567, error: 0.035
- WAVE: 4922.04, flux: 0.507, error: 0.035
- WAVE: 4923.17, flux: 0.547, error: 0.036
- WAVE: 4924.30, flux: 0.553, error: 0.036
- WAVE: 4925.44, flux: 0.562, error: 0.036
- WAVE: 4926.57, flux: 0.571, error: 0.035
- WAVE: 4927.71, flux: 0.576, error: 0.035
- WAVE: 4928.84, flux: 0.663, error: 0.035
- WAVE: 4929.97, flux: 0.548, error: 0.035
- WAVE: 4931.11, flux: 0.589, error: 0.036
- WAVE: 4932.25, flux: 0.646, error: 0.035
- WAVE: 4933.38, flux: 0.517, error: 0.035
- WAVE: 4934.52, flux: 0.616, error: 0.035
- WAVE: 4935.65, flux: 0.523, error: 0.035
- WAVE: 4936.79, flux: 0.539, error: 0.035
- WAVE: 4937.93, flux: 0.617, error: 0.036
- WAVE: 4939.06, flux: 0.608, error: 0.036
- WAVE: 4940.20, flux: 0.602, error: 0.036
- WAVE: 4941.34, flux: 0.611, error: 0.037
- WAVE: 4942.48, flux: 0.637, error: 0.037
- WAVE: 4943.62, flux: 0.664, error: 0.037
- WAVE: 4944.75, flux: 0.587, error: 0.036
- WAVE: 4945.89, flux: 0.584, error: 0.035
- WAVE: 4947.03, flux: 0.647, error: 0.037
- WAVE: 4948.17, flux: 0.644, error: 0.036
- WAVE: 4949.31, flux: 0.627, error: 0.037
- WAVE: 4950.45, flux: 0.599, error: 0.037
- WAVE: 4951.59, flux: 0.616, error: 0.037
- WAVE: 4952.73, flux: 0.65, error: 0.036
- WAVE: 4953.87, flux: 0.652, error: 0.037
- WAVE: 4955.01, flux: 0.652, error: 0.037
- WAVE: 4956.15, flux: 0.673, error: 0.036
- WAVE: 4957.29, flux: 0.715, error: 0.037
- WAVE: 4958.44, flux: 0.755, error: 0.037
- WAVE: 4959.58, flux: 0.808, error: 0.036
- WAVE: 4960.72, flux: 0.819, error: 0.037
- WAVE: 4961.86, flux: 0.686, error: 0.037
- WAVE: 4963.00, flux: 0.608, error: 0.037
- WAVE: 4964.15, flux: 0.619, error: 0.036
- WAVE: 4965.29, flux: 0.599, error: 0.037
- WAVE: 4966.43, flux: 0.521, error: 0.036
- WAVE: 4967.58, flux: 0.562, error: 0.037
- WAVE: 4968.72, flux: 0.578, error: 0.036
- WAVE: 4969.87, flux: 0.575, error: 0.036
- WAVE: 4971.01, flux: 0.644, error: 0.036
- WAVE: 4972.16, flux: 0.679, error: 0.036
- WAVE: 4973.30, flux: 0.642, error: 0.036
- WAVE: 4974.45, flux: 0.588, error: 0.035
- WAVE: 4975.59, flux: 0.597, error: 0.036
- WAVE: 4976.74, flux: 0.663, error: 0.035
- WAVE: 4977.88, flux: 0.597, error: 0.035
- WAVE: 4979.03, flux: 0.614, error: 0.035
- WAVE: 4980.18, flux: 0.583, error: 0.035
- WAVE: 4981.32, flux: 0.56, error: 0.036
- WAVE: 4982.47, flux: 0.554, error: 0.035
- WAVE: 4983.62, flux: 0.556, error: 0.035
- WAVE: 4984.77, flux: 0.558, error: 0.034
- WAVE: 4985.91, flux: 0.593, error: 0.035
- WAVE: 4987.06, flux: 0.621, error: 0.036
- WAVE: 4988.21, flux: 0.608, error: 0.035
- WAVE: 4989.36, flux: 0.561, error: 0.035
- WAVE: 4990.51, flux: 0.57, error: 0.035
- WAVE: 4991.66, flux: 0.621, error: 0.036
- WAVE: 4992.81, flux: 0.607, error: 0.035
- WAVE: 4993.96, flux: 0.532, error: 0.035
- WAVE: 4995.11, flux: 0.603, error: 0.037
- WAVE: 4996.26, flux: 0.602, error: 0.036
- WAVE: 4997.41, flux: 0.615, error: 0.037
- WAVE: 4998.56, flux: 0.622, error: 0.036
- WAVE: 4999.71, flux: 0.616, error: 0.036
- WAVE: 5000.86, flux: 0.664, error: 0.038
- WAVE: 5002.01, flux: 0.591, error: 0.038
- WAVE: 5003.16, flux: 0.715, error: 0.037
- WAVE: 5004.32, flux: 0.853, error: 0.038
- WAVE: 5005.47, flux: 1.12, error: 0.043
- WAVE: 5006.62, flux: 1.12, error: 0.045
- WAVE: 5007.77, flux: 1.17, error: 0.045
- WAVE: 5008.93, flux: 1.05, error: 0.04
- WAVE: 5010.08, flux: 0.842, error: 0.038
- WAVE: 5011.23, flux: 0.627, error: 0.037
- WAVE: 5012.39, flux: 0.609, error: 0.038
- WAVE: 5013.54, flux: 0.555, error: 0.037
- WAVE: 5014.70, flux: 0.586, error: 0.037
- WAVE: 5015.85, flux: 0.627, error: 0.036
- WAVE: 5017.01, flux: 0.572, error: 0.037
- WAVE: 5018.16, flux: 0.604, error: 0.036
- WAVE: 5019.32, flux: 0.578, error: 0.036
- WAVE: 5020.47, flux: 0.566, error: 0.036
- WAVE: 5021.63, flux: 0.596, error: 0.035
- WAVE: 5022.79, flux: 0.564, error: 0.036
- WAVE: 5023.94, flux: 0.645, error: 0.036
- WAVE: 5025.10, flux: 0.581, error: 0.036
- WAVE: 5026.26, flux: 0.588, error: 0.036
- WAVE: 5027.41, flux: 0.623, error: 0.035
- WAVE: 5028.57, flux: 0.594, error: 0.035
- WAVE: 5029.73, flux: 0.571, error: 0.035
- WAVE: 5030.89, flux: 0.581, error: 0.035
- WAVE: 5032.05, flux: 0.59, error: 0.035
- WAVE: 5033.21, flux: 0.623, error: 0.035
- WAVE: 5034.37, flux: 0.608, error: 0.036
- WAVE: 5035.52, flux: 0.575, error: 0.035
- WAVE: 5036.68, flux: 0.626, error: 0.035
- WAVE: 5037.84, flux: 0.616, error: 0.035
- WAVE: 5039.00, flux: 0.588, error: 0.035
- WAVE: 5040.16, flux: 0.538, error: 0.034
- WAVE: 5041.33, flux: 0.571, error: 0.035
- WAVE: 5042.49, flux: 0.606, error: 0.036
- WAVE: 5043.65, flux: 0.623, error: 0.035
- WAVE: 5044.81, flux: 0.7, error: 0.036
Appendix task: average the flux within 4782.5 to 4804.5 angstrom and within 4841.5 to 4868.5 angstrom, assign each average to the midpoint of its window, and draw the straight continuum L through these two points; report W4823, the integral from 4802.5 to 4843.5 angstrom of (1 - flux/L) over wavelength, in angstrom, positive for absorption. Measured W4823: 8.1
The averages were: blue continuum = 0.599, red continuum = 0.893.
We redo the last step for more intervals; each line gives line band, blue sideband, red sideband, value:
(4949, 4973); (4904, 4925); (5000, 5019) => 0.75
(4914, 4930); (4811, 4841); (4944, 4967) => 1.75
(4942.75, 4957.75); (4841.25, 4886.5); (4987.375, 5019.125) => 1.66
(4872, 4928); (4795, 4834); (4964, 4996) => 1.47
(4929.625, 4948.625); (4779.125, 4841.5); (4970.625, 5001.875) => 0.03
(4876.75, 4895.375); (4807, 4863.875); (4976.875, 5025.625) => 3.47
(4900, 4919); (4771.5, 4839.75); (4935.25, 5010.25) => 0.93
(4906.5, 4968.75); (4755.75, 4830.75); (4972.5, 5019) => 3.19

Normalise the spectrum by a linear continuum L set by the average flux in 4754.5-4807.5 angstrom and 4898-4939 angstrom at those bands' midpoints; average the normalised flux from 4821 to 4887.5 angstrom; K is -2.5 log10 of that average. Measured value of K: -0.19 mag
